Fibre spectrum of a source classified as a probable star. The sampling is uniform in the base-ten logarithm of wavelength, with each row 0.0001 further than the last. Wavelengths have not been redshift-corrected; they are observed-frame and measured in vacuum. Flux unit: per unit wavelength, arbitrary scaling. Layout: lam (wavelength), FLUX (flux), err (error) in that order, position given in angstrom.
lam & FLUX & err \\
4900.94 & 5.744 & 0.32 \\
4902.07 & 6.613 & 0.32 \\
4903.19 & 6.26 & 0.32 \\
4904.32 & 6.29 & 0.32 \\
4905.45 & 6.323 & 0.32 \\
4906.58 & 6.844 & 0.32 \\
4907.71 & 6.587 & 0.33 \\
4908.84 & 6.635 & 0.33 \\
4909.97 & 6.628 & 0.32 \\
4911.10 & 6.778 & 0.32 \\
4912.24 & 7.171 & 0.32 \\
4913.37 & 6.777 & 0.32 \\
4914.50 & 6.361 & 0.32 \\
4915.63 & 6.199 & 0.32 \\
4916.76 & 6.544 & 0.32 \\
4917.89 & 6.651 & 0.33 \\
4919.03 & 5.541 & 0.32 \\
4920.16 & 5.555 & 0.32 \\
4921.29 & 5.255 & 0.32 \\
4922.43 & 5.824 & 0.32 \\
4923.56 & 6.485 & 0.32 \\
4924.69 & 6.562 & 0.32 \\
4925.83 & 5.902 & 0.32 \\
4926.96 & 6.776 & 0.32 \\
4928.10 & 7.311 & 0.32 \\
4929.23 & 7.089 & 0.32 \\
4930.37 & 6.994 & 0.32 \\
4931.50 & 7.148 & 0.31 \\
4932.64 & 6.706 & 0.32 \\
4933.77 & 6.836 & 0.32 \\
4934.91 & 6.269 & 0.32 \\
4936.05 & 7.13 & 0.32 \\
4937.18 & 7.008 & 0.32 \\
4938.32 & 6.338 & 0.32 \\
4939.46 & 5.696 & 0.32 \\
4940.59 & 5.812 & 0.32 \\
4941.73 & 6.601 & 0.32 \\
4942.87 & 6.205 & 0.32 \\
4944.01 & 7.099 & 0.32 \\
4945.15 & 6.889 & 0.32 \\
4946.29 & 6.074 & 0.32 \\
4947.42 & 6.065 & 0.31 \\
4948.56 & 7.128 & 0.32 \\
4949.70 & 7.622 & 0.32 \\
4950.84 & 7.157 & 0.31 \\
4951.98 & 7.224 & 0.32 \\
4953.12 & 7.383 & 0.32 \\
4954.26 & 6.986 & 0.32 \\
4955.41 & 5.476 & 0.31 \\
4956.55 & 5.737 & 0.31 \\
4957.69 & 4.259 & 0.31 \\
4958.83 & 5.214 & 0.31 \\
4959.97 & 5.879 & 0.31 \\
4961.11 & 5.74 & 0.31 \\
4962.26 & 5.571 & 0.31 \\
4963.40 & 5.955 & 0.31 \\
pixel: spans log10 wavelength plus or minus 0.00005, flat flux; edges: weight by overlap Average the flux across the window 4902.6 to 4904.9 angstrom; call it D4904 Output 6.3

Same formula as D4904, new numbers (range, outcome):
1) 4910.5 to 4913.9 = 6.89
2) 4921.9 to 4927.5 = 6.32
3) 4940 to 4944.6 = 6.43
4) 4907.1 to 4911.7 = 6.65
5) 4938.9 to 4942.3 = 6.04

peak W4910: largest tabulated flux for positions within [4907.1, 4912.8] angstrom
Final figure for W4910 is 7.171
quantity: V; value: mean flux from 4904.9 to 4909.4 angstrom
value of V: 6.6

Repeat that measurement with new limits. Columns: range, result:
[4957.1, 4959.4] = 4.75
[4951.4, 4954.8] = 7.2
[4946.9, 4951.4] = 7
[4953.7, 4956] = 6.2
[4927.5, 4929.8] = 7.19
